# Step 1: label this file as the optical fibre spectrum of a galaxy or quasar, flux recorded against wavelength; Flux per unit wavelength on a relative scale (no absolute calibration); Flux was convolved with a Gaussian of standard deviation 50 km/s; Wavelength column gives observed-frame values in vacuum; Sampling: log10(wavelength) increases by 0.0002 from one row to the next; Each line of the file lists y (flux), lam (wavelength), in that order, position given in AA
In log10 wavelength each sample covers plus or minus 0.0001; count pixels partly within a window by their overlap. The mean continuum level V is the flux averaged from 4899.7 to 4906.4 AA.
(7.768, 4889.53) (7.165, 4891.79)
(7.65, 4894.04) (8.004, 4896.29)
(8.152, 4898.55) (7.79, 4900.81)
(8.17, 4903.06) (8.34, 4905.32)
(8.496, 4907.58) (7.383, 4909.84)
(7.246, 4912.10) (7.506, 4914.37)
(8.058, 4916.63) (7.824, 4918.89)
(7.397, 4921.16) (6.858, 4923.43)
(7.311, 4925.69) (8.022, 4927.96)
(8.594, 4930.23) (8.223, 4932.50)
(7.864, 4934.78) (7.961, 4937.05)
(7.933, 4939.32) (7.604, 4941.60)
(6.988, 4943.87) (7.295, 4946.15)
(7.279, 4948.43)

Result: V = 8.11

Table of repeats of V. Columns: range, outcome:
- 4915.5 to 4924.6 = 7.54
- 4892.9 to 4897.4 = 7.84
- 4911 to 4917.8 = 7.61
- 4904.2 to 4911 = 8.07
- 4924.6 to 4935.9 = 8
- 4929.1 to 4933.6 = 8.41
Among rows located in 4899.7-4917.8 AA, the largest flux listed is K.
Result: 8.496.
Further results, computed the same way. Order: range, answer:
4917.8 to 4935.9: 8.594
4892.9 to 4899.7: 8.152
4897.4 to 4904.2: 8.17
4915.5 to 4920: 8.058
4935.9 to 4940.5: 7.961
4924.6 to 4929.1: 8.022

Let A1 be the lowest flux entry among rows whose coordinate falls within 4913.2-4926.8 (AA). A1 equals 6.858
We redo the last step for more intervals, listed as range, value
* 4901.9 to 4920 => 7.246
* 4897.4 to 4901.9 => 7.79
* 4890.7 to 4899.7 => 7.165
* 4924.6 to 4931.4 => 7.311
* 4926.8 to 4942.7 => 7.604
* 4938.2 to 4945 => 6.988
